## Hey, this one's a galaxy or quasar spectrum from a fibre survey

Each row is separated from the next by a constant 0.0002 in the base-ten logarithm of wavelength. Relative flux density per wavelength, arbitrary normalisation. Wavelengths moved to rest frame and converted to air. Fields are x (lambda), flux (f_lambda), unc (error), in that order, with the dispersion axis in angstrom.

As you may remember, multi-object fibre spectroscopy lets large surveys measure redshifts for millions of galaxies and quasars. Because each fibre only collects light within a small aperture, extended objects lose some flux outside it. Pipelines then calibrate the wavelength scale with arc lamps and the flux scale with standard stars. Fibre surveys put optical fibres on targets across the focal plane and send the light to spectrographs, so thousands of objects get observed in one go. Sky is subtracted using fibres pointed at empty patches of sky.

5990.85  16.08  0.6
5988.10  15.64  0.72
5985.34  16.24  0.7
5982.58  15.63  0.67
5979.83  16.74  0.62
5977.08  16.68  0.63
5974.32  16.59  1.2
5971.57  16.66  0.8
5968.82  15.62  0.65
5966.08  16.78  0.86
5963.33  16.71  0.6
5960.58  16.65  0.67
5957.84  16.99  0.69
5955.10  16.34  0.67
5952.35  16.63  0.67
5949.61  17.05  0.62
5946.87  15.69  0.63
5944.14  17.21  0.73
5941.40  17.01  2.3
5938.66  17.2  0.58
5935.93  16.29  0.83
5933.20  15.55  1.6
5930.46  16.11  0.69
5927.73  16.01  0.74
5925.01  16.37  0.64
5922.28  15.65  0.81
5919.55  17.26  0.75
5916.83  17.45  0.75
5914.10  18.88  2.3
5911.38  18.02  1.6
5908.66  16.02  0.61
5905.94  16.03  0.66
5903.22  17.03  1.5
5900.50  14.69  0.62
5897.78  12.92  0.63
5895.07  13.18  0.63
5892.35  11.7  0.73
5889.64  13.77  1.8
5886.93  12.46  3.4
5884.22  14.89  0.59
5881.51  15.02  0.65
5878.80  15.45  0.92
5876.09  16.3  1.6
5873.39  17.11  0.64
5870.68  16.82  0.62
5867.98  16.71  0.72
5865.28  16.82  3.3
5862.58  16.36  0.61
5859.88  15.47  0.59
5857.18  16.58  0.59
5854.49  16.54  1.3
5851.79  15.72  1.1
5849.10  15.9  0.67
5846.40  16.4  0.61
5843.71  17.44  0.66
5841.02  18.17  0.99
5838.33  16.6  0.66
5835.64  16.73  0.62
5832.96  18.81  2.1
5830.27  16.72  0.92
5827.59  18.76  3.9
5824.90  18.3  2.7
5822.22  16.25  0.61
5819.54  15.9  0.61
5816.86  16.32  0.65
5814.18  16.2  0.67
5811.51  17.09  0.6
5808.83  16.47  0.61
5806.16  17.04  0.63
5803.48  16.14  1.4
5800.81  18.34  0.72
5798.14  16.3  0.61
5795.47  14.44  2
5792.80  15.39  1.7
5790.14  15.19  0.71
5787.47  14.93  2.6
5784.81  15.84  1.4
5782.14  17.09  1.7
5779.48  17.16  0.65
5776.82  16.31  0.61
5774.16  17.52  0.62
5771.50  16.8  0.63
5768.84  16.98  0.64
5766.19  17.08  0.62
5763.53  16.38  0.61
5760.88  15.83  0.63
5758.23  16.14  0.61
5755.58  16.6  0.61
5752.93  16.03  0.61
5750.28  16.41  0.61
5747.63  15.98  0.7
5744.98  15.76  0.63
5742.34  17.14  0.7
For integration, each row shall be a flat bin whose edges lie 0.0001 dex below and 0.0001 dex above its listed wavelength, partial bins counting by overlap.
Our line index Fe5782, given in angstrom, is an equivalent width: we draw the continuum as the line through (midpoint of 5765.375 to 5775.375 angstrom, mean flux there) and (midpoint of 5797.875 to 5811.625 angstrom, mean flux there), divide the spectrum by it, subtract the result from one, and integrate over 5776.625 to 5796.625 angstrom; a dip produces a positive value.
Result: 1.5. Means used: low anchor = 17.1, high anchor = 16.9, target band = 15.8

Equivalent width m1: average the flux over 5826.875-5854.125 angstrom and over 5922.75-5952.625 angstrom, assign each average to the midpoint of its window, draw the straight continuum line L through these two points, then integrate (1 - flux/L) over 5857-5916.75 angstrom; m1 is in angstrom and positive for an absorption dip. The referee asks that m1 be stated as 4.24 angstrom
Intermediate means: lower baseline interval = 17.1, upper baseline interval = 16.4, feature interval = 15.6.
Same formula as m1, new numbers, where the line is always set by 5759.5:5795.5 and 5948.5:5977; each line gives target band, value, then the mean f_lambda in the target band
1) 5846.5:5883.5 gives 0.5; 16.2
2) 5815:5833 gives -0.9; 17.1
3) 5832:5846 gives -0.9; 17.4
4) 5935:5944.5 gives -0.2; 16.9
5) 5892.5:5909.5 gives 1.8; 14.7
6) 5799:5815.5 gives -0.5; 16.9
